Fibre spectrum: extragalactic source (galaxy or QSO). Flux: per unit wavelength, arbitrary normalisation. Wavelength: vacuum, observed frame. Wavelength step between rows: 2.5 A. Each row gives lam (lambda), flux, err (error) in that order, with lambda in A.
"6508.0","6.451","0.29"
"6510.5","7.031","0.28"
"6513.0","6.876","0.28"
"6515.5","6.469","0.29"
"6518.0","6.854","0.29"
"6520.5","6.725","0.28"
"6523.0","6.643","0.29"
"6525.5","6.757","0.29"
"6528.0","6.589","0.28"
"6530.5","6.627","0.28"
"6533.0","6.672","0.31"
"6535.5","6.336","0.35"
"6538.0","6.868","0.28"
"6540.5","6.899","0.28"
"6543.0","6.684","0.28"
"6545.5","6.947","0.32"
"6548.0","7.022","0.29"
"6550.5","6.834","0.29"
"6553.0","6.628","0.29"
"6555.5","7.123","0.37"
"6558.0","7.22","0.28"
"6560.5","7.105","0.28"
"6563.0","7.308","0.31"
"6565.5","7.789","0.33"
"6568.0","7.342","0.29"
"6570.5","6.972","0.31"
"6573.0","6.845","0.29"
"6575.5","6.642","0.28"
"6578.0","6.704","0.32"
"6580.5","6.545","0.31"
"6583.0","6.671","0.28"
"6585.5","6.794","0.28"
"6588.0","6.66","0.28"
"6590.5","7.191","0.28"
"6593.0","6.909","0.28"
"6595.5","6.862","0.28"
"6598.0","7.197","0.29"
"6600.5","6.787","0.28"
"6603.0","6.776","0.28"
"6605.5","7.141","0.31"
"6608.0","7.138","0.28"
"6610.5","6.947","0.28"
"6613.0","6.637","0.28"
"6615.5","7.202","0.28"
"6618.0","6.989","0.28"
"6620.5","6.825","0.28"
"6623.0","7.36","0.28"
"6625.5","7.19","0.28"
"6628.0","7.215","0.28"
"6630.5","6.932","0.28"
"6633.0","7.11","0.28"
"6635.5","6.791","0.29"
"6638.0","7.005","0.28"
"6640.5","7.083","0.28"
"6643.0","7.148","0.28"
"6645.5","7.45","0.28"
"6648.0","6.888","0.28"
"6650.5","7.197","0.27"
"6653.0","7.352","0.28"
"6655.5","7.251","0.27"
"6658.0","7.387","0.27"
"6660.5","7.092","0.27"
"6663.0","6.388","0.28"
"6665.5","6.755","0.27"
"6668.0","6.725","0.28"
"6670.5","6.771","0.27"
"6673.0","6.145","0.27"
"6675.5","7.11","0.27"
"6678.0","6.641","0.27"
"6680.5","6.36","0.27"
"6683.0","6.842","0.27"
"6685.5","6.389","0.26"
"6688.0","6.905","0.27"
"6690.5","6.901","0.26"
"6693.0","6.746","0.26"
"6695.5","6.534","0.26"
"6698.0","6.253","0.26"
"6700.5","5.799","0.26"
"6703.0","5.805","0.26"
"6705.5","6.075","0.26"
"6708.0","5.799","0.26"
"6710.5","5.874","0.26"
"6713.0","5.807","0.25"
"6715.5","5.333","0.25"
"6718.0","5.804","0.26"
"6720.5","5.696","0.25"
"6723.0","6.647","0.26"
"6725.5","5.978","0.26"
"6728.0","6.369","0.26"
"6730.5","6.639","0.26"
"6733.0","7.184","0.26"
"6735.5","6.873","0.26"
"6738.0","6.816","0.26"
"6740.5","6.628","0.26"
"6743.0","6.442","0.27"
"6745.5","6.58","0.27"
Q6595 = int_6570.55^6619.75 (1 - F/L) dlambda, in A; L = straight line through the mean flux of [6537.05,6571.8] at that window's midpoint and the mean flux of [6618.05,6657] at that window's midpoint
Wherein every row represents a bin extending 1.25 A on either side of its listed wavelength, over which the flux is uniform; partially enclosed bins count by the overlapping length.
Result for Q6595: 1.4 A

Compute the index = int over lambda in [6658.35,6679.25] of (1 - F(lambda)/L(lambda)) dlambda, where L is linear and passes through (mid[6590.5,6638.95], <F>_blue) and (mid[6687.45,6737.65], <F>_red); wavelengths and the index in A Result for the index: -0.5 A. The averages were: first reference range 7.01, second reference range 6.25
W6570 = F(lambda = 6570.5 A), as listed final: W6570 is 6.972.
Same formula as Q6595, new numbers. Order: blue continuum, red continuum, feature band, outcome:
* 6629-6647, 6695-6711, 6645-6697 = -2.5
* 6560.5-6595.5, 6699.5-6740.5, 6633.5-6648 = -1.0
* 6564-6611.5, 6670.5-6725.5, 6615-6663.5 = -3.5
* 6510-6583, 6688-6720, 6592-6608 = -0.9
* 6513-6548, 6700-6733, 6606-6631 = -2.6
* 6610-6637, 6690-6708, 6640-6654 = -0.8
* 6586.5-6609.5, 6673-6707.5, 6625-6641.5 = -0.7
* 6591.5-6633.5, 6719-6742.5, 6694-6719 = 2.7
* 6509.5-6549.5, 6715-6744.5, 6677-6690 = -0.3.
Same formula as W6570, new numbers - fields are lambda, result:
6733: 7.184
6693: 6.746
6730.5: 6.639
